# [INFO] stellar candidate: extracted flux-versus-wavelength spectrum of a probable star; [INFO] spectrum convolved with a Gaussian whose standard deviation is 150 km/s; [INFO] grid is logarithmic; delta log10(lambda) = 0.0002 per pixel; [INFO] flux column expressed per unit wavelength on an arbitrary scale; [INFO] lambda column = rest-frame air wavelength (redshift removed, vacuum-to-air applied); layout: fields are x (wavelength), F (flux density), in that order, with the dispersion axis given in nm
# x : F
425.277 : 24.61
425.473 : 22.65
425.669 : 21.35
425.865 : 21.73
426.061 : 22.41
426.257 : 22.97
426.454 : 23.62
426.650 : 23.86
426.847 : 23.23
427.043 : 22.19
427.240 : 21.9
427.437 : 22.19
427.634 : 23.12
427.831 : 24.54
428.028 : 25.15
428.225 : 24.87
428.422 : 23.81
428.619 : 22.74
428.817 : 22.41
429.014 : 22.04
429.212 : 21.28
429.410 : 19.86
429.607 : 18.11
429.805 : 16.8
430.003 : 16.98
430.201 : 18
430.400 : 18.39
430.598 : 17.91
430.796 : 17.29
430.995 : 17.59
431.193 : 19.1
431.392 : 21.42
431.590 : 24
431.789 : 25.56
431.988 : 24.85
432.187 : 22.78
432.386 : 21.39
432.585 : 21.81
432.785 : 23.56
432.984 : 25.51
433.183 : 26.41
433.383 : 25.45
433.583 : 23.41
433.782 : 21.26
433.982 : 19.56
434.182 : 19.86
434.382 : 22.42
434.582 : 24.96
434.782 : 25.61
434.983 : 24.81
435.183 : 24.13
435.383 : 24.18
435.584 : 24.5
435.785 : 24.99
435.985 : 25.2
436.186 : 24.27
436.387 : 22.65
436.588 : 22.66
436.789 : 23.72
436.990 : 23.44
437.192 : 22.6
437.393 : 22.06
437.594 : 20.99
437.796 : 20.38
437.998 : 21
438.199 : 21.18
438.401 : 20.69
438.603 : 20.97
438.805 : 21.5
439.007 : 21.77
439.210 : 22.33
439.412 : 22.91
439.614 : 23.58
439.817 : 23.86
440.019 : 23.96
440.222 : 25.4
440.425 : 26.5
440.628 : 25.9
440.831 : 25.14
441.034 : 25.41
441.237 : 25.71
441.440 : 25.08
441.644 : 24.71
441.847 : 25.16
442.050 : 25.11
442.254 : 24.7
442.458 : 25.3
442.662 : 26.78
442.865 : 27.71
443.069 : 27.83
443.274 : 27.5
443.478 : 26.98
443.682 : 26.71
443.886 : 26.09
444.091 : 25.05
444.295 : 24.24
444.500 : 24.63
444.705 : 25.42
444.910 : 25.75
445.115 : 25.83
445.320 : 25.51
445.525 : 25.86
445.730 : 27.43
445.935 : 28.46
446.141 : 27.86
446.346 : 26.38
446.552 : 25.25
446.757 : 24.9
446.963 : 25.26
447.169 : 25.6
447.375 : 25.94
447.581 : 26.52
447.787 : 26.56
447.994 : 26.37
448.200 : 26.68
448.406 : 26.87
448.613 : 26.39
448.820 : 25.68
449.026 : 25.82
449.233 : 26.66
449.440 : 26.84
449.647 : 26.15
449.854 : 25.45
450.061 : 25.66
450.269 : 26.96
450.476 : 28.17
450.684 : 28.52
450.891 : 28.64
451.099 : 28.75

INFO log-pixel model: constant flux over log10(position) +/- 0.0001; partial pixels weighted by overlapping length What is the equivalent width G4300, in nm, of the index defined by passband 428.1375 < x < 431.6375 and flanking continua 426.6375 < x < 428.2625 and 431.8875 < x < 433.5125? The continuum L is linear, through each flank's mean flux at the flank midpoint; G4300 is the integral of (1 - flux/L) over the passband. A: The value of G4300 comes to 0.528 nm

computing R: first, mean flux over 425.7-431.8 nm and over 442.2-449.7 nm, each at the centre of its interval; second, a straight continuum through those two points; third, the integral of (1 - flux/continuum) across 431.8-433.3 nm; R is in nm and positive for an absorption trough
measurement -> -0.095 nm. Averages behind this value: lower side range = 21.4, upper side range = 26.2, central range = 23.9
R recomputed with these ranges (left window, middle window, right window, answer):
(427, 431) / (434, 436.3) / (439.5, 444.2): -0.075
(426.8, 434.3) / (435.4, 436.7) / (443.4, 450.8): -0.046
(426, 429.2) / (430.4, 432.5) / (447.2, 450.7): 0.238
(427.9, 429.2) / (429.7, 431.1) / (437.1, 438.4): 0.329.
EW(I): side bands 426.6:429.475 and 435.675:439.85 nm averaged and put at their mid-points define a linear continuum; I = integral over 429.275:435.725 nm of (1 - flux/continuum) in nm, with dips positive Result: 0.250 nm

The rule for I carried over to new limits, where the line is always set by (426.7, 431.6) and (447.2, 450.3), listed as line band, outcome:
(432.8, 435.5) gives -0.163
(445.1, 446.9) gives -0.061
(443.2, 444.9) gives -0.055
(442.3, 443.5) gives -0.108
